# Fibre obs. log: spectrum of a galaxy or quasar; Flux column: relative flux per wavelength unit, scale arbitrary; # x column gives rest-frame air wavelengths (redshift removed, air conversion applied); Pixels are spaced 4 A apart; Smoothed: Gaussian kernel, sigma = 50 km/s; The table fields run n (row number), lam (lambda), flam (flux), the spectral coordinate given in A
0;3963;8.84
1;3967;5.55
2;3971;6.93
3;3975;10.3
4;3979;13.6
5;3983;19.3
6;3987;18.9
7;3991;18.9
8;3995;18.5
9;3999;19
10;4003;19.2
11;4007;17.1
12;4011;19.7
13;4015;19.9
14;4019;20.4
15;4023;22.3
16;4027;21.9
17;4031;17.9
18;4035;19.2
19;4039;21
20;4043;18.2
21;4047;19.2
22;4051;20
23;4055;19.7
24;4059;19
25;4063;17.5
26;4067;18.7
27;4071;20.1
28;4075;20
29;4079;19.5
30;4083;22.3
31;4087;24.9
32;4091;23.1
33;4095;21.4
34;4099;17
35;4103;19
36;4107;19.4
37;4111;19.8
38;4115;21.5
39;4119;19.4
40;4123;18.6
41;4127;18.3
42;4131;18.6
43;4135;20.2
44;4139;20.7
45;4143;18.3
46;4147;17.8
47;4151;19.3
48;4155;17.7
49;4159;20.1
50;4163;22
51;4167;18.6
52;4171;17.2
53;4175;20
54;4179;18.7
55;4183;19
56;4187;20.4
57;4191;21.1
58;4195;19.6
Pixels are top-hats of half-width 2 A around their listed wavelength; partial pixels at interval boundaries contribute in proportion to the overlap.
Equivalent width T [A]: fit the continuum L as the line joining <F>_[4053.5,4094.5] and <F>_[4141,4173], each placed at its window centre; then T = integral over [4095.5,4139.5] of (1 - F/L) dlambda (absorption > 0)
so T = 0.7 A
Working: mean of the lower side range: 20.5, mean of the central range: 19.3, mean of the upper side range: 18.9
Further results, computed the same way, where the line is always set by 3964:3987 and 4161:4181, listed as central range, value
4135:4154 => -0.85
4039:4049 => -3.34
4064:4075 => -2.84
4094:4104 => -1.47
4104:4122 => -3.00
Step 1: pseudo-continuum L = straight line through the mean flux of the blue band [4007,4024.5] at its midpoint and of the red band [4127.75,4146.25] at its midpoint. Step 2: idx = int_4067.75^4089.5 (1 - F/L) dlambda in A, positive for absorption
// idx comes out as -1.7 A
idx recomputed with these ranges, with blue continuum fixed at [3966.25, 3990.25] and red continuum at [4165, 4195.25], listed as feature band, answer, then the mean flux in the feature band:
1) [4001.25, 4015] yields -4.7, 18.8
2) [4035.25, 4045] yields -2.9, 19.5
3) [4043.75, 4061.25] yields -4.5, 19.4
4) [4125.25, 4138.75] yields -1.1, 19.3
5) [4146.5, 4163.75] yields -0.7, 19.3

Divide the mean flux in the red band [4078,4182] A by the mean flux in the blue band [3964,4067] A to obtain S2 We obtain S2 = 1.12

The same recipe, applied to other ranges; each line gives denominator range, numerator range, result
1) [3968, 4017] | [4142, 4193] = 1.16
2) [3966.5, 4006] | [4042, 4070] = 1.23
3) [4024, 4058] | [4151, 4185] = 0.97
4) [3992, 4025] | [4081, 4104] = 1.10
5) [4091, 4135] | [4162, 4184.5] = 0.98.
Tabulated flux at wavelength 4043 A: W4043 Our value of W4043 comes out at 18.2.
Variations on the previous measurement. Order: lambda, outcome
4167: 18.6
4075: 20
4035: 19.2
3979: 13.6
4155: 17.7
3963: 8.84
